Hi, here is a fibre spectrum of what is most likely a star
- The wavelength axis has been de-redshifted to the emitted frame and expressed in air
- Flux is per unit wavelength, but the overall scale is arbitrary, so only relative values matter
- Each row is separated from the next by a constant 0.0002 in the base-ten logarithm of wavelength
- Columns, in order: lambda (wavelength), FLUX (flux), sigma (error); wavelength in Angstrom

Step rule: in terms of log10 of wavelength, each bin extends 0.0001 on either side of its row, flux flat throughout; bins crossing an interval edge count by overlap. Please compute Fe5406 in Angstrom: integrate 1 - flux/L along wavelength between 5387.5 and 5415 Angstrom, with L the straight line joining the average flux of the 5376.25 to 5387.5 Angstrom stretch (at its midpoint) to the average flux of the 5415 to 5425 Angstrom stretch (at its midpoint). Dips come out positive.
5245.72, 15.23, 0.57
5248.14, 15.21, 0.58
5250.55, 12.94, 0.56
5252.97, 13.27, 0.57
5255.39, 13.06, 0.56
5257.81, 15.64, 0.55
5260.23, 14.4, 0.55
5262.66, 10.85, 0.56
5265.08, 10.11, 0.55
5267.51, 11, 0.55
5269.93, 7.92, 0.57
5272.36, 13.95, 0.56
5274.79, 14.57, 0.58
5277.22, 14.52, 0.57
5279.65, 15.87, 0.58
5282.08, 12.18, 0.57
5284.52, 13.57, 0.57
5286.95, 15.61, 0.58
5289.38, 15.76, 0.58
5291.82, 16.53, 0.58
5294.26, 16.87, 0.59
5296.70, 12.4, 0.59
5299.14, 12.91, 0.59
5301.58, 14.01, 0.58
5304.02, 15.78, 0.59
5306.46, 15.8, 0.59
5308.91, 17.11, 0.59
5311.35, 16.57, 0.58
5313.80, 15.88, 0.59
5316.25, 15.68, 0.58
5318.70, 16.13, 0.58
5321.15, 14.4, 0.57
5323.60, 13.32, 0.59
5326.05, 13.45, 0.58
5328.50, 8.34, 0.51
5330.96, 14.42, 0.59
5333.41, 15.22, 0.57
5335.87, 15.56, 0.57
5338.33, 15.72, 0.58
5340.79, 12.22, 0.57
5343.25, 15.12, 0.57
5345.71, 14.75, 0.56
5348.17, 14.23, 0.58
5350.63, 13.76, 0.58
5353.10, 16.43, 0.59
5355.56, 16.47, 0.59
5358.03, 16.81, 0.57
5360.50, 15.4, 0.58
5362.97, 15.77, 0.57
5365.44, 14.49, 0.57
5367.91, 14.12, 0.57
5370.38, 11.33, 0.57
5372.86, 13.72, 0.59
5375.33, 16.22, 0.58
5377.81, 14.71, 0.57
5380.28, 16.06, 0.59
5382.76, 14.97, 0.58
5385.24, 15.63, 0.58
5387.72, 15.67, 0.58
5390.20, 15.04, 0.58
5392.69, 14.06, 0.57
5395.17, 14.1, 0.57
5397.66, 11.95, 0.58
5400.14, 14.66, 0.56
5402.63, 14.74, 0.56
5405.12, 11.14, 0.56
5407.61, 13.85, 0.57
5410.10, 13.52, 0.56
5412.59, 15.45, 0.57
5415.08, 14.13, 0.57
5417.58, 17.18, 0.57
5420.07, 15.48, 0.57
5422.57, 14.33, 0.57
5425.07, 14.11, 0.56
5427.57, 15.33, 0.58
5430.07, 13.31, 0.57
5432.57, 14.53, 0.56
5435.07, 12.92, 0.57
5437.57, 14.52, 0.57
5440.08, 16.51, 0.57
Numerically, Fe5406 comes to 2.5 Angstrom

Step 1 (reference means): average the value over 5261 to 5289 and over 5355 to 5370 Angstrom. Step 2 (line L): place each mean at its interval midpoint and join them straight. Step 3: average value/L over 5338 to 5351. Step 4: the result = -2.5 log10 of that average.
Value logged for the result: 0.037 mag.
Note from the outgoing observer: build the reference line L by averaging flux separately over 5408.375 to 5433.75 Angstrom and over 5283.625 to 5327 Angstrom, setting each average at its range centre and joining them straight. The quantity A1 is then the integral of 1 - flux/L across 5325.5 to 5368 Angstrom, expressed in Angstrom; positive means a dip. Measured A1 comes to 1.1 Angstrom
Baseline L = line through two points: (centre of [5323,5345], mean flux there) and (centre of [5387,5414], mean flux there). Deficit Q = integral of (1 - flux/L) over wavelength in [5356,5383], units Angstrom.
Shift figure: -2.0 Angstrom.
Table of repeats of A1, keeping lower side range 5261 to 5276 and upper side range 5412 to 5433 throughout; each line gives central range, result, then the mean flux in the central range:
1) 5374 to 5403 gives -1.45 Angstrom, 14.8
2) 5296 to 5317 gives -4.86 Angstrom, 15.2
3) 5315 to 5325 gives -1.78 Angstrom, 14.9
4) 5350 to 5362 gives -2.21 Angstrom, 15.9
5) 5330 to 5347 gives -2.22 Angstrom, 14.7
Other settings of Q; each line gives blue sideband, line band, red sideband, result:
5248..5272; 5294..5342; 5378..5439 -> -4.98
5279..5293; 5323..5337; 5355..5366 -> 1.87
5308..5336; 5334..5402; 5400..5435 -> -1.37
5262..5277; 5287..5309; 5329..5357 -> -4.01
